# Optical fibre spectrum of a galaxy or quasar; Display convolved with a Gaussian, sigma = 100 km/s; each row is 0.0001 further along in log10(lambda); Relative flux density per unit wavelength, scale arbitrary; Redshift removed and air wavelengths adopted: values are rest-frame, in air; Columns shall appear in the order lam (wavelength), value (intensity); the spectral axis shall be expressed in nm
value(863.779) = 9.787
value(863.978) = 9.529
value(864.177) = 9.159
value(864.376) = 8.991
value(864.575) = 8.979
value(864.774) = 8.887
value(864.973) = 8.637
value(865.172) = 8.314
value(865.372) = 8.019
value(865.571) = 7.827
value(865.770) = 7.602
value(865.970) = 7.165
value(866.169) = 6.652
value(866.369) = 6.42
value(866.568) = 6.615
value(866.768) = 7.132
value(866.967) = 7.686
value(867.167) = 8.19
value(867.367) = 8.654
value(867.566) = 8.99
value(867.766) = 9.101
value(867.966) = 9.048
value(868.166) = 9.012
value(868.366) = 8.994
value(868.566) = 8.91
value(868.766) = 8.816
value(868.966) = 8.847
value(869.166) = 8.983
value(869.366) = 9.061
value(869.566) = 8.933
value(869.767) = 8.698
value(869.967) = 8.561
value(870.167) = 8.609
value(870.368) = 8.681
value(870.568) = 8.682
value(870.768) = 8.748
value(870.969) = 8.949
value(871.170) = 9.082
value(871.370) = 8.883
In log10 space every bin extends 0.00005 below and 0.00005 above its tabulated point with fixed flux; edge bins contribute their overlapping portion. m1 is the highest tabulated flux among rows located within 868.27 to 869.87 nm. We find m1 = 9.061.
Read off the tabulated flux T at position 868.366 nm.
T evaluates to 8.994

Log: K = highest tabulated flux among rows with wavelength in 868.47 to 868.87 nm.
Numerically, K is 8.91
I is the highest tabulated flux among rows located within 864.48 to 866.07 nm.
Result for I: 8.979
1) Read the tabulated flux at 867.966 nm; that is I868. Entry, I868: 9.048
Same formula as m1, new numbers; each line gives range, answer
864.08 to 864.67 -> 9.159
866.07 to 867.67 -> 8.99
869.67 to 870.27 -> 8.698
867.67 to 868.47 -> 9.101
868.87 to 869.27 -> 8.983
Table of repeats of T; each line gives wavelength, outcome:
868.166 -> 9.012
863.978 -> 9.529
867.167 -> 8.19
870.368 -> 8.681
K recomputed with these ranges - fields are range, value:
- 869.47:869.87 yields 8.933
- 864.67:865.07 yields 8.887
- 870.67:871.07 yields 8.949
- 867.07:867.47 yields 8.654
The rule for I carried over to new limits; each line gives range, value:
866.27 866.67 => 6.615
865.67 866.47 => 7.602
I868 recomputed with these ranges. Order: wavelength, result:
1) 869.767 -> 8.698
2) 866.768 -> 7.132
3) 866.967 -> 7.686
